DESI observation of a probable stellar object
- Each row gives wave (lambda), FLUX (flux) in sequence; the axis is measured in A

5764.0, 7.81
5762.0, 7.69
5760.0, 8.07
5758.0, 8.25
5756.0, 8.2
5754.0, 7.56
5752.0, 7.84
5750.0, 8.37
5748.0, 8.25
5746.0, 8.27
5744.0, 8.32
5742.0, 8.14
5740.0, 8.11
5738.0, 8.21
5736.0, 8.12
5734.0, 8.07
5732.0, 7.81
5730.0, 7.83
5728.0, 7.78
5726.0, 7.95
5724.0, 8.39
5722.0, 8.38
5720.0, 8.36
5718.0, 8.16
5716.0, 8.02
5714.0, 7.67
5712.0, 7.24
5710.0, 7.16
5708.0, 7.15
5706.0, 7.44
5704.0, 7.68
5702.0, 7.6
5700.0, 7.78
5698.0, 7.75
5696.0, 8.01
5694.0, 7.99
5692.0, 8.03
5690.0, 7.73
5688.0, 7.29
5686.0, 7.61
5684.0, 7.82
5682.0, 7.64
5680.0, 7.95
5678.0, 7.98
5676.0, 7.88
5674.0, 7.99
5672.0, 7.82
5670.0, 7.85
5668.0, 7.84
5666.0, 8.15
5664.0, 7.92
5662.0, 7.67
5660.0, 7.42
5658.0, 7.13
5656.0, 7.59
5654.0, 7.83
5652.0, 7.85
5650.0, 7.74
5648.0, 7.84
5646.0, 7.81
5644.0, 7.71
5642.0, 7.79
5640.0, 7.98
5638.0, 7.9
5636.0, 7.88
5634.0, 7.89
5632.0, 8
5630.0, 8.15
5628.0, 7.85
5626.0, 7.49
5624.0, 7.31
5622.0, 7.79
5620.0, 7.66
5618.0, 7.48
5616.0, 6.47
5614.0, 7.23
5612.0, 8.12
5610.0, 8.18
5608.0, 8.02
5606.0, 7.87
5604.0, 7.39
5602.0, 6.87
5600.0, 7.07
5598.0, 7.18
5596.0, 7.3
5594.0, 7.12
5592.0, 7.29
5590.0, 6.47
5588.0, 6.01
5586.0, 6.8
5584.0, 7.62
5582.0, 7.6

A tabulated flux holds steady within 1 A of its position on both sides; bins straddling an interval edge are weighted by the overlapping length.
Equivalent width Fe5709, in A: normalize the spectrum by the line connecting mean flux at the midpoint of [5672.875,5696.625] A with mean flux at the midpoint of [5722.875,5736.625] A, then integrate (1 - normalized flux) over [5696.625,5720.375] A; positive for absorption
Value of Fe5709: 0.8 A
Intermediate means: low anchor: 7.82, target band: 7.65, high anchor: 7.99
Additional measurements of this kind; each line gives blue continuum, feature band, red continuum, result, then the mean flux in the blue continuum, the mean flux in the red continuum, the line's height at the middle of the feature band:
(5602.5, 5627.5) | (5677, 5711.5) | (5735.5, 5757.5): 1.01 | 7.58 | 8.13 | 7.91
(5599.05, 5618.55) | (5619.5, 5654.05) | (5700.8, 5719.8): -1.37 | 7.47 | 7.6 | 7.51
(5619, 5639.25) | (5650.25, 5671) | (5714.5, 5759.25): 0.42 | 7.79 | 8.1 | 7.88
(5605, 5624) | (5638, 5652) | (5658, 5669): -0.22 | 7.63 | 7.74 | 7.7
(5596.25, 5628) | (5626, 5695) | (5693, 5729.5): -1.49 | 7.48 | 7.81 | 7.64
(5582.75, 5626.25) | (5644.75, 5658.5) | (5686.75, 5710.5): -0.42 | 7.3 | 7.64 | 7.47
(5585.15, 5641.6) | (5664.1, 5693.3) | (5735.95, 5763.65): -0.26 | 7.46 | 8.09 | 7.76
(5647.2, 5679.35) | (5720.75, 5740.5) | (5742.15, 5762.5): -0.12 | 7.78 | 8.09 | 8.02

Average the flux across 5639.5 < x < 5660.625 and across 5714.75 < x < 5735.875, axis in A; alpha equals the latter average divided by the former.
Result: 1.05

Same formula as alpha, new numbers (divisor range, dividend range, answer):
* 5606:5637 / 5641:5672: 1.00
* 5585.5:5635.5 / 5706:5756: 1.07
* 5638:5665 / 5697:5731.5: 1.01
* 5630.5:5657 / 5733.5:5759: 1.04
